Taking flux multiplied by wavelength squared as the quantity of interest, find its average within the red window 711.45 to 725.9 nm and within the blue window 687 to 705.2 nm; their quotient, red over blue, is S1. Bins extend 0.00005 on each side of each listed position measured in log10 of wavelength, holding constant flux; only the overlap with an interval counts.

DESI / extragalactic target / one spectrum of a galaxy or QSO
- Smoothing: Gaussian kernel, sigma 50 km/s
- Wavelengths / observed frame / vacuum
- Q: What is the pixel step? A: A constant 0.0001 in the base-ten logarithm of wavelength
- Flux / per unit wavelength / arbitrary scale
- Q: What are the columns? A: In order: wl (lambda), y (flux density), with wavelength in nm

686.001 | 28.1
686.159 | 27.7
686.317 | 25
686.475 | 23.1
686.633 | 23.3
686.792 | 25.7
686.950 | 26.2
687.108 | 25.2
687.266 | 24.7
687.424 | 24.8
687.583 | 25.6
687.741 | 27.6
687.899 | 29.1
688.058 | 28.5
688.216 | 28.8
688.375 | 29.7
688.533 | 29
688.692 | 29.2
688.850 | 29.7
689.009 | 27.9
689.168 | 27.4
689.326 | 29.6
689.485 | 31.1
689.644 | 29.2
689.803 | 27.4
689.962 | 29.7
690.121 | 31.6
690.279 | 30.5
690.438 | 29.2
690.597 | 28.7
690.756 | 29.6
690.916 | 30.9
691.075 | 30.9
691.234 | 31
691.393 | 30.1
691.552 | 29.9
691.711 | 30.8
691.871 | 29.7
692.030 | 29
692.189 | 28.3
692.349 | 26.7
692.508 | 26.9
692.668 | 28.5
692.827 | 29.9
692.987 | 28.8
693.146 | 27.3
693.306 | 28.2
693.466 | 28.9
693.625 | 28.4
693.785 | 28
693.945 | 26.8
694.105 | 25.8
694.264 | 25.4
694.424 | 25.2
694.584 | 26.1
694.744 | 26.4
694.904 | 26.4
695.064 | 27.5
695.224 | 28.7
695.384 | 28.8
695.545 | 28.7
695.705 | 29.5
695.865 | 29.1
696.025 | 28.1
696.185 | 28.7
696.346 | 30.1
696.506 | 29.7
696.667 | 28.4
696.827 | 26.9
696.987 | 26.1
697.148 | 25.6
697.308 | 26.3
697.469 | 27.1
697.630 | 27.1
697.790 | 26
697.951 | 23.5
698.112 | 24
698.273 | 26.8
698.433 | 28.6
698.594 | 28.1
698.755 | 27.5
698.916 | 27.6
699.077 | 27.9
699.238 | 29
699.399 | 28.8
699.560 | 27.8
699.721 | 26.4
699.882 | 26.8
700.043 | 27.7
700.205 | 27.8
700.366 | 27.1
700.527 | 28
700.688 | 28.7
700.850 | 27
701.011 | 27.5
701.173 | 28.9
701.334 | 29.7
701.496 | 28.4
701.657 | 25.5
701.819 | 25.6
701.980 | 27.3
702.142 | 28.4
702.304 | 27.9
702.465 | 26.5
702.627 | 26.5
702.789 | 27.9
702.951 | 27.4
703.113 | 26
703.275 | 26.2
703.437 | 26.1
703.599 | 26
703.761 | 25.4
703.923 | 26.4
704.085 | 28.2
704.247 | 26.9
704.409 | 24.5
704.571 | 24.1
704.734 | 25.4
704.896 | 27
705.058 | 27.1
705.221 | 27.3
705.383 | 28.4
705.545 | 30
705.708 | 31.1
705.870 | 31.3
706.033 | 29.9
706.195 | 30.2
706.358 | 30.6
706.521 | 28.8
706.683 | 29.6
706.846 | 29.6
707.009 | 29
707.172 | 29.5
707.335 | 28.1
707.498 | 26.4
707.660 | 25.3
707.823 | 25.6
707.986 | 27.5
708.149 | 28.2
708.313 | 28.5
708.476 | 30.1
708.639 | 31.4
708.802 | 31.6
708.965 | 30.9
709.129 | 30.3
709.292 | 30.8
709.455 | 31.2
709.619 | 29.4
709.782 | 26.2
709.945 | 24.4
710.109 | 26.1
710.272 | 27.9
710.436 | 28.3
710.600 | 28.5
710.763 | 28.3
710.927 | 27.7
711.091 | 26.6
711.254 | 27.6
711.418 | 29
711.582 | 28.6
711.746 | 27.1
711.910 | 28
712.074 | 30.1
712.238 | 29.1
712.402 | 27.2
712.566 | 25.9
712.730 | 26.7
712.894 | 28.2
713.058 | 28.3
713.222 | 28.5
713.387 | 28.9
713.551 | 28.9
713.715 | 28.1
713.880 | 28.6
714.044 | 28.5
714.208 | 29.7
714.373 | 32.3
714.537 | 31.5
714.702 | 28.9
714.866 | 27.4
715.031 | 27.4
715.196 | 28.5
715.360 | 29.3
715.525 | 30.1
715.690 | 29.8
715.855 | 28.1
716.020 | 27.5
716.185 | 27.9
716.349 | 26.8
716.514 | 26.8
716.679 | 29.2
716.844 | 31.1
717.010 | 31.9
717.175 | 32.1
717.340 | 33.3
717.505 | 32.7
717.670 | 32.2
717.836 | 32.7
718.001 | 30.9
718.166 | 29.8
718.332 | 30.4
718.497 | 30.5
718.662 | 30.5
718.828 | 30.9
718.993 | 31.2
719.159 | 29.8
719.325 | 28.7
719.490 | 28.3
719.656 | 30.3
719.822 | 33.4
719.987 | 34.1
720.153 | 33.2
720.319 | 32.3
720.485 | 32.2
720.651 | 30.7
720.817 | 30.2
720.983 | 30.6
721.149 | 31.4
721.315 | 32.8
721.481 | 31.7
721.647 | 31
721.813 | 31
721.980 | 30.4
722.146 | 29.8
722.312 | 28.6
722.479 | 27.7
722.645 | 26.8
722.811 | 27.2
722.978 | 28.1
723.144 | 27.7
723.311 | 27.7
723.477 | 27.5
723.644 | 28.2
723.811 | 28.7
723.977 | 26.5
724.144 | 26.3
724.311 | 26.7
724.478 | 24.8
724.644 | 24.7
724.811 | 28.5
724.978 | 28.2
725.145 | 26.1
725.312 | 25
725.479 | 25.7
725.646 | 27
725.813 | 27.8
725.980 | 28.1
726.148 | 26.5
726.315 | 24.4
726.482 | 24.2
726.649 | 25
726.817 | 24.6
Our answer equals 1.1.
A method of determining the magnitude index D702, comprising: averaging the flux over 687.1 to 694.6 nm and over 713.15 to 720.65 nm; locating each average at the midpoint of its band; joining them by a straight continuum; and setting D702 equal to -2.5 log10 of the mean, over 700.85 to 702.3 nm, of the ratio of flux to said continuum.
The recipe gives 0.06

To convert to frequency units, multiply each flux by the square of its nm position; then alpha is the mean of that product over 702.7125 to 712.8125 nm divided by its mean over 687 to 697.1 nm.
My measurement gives 1.03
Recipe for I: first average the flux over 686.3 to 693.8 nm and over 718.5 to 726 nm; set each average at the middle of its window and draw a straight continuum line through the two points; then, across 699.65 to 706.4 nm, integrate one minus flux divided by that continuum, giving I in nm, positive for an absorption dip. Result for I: 0.27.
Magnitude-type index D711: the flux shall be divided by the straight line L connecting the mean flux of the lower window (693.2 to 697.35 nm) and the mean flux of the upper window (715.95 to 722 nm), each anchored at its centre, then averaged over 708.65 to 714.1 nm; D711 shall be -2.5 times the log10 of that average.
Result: 0.05 mag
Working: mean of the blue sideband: 27.6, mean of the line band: 28.4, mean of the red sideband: 30.8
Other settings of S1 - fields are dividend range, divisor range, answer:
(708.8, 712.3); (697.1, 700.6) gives 1.09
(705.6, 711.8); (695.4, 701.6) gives 1.07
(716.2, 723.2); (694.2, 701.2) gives 1.18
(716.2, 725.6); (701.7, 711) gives 1.10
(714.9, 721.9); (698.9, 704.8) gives 1.18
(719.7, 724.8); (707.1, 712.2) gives 1.07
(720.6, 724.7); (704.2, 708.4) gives 1.07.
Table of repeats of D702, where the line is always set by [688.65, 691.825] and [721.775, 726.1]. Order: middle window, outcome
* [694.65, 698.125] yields 0.07 mag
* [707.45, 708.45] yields 0.06 mag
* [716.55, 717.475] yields -0.13 mag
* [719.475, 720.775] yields -0.15 mag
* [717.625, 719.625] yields -0.10 mag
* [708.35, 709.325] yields -0.08 mag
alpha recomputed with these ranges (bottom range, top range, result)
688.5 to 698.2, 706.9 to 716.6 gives 1.06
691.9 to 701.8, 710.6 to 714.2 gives 1.07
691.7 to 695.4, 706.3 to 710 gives 1.09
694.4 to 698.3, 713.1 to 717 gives 1.12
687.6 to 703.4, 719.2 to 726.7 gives 1.10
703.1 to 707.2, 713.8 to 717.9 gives 1.10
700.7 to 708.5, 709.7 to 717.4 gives 1.06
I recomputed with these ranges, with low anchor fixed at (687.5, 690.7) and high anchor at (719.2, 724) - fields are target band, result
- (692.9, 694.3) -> 0.073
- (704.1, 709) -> 0.175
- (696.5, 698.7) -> 0.195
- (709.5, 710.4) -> 0.077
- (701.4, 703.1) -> 0.130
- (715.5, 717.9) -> -0.028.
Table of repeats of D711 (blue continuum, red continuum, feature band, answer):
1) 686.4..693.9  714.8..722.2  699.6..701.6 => 0.05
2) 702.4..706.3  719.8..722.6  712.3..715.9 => 0.03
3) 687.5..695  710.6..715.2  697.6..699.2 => 0.07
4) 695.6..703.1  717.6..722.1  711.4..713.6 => 0.06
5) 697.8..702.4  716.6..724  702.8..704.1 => 0.06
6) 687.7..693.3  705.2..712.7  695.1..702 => 0.05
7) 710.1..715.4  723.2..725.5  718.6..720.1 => -0.13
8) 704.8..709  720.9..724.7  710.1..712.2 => 0.03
